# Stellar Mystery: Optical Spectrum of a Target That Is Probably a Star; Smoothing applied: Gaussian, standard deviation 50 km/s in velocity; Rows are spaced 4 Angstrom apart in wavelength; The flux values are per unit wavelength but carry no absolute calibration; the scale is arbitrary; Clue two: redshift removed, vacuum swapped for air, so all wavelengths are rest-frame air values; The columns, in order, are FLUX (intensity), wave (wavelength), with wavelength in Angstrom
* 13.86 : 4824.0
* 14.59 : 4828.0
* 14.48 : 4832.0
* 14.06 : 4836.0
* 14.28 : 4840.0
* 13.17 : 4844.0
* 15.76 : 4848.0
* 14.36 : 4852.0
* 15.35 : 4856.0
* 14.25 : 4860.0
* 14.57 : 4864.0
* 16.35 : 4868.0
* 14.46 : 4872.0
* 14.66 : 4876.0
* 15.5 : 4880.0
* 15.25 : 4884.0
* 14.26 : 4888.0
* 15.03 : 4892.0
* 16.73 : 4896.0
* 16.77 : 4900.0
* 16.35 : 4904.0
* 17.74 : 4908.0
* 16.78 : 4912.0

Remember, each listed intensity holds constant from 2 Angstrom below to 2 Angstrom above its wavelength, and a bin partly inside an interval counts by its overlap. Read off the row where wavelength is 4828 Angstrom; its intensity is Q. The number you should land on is 14.59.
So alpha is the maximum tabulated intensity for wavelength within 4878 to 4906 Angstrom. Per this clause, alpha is 16.77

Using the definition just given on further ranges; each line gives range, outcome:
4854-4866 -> 15.35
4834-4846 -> 14.28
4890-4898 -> 16.73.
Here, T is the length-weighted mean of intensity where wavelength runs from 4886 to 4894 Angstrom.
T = 14.6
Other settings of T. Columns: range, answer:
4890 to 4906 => 16.2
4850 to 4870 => 15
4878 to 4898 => 15.4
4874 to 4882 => 15.1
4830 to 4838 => 14.3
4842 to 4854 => 14.4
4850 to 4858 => 14.9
